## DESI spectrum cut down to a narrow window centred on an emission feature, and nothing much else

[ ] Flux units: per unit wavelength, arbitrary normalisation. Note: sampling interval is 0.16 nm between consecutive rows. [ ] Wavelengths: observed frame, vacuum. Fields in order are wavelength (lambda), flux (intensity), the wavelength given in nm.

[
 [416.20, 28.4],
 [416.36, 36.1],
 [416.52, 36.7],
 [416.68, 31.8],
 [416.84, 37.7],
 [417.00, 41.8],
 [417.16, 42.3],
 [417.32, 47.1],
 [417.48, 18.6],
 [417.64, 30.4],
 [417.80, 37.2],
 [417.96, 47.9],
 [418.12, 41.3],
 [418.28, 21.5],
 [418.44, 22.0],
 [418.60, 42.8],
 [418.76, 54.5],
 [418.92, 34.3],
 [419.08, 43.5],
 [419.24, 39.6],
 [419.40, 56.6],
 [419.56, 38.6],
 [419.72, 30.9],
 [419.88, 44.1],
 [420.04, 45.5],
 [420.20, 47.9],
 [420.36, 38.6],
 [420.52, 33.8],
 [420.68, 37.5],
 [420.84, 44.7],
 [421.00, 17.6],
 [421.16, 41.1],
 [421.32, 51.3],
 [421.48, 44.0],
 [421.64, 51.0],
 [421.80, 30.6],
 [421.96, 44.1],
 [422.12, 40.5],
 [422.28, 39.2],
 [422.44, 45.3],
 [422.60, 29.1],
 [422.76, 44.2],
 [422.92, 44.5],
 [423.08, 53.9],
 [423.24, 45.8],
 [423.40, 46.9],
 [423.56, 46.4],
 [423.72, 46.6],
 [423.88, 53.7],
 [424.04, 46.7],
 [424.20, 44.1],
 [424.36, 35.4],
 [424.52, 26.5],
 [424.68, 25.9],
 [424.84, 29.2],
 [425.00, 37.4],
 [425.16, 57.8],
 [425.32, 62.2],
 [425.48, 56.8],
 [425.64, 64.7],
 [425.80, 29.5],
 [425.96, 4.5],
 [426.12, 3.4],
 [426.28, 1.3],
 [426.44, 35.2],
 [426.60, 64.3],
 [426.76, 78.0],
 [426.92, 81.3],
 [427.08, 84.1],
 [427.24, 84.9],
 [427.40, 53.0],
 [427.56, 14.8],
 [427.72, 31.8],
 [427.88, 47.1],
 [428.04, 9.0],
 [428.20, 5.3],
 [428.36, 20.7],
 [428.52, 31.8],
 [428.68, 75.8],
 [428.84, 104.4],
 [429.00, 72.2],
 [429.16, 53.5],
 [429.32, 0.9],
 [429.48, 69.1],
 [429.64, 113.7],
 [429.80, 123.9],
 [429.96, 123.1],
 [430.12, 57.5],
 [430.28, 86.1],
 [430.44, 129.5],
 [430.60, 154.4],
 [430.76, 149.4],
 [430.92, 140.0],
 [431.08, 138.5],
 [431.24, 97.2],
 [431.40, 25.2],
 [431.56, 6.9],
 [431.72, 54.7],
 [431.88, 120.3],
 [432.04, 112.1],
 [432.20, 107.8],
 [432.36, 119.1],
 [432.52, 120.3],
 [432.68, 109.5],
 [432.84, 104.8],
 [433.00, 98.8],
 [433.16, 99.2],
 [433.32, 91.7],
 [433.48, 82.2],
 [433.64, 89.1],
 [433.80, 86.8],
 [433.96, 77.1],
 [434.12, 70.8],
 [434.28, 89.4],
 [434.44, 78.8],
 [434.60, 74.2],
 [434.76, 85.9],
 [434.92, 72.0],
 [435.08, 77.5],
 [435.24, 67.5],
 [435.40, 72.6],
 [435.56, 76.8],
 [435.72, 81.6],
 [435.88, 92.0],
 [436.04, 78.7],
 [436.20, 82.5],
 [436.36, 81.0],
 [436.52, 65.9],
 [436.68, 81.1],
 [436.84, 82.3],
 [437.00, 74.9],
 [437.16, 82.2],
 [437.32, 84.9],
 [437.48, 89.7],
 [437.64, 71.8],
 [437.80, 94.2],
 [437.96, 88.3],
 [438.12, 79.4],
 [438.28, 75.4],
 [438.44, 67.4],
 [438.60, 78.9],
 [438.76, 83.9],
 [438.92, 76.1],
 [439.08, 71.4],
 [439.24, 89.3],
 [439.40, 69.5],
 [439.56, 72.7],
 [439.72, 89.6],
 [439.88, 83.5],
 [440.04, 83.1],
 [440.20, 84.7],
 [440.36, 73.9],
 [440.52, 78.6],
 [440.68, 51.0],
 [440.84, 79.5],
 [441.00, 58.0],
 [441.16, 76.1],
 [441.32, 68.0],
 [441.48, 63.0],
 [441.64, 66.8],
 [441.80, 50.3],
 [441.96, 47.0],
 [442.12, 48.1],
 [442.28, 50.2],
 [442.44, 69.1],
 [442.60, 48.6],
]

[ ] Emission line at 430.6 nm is Lyman alpha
